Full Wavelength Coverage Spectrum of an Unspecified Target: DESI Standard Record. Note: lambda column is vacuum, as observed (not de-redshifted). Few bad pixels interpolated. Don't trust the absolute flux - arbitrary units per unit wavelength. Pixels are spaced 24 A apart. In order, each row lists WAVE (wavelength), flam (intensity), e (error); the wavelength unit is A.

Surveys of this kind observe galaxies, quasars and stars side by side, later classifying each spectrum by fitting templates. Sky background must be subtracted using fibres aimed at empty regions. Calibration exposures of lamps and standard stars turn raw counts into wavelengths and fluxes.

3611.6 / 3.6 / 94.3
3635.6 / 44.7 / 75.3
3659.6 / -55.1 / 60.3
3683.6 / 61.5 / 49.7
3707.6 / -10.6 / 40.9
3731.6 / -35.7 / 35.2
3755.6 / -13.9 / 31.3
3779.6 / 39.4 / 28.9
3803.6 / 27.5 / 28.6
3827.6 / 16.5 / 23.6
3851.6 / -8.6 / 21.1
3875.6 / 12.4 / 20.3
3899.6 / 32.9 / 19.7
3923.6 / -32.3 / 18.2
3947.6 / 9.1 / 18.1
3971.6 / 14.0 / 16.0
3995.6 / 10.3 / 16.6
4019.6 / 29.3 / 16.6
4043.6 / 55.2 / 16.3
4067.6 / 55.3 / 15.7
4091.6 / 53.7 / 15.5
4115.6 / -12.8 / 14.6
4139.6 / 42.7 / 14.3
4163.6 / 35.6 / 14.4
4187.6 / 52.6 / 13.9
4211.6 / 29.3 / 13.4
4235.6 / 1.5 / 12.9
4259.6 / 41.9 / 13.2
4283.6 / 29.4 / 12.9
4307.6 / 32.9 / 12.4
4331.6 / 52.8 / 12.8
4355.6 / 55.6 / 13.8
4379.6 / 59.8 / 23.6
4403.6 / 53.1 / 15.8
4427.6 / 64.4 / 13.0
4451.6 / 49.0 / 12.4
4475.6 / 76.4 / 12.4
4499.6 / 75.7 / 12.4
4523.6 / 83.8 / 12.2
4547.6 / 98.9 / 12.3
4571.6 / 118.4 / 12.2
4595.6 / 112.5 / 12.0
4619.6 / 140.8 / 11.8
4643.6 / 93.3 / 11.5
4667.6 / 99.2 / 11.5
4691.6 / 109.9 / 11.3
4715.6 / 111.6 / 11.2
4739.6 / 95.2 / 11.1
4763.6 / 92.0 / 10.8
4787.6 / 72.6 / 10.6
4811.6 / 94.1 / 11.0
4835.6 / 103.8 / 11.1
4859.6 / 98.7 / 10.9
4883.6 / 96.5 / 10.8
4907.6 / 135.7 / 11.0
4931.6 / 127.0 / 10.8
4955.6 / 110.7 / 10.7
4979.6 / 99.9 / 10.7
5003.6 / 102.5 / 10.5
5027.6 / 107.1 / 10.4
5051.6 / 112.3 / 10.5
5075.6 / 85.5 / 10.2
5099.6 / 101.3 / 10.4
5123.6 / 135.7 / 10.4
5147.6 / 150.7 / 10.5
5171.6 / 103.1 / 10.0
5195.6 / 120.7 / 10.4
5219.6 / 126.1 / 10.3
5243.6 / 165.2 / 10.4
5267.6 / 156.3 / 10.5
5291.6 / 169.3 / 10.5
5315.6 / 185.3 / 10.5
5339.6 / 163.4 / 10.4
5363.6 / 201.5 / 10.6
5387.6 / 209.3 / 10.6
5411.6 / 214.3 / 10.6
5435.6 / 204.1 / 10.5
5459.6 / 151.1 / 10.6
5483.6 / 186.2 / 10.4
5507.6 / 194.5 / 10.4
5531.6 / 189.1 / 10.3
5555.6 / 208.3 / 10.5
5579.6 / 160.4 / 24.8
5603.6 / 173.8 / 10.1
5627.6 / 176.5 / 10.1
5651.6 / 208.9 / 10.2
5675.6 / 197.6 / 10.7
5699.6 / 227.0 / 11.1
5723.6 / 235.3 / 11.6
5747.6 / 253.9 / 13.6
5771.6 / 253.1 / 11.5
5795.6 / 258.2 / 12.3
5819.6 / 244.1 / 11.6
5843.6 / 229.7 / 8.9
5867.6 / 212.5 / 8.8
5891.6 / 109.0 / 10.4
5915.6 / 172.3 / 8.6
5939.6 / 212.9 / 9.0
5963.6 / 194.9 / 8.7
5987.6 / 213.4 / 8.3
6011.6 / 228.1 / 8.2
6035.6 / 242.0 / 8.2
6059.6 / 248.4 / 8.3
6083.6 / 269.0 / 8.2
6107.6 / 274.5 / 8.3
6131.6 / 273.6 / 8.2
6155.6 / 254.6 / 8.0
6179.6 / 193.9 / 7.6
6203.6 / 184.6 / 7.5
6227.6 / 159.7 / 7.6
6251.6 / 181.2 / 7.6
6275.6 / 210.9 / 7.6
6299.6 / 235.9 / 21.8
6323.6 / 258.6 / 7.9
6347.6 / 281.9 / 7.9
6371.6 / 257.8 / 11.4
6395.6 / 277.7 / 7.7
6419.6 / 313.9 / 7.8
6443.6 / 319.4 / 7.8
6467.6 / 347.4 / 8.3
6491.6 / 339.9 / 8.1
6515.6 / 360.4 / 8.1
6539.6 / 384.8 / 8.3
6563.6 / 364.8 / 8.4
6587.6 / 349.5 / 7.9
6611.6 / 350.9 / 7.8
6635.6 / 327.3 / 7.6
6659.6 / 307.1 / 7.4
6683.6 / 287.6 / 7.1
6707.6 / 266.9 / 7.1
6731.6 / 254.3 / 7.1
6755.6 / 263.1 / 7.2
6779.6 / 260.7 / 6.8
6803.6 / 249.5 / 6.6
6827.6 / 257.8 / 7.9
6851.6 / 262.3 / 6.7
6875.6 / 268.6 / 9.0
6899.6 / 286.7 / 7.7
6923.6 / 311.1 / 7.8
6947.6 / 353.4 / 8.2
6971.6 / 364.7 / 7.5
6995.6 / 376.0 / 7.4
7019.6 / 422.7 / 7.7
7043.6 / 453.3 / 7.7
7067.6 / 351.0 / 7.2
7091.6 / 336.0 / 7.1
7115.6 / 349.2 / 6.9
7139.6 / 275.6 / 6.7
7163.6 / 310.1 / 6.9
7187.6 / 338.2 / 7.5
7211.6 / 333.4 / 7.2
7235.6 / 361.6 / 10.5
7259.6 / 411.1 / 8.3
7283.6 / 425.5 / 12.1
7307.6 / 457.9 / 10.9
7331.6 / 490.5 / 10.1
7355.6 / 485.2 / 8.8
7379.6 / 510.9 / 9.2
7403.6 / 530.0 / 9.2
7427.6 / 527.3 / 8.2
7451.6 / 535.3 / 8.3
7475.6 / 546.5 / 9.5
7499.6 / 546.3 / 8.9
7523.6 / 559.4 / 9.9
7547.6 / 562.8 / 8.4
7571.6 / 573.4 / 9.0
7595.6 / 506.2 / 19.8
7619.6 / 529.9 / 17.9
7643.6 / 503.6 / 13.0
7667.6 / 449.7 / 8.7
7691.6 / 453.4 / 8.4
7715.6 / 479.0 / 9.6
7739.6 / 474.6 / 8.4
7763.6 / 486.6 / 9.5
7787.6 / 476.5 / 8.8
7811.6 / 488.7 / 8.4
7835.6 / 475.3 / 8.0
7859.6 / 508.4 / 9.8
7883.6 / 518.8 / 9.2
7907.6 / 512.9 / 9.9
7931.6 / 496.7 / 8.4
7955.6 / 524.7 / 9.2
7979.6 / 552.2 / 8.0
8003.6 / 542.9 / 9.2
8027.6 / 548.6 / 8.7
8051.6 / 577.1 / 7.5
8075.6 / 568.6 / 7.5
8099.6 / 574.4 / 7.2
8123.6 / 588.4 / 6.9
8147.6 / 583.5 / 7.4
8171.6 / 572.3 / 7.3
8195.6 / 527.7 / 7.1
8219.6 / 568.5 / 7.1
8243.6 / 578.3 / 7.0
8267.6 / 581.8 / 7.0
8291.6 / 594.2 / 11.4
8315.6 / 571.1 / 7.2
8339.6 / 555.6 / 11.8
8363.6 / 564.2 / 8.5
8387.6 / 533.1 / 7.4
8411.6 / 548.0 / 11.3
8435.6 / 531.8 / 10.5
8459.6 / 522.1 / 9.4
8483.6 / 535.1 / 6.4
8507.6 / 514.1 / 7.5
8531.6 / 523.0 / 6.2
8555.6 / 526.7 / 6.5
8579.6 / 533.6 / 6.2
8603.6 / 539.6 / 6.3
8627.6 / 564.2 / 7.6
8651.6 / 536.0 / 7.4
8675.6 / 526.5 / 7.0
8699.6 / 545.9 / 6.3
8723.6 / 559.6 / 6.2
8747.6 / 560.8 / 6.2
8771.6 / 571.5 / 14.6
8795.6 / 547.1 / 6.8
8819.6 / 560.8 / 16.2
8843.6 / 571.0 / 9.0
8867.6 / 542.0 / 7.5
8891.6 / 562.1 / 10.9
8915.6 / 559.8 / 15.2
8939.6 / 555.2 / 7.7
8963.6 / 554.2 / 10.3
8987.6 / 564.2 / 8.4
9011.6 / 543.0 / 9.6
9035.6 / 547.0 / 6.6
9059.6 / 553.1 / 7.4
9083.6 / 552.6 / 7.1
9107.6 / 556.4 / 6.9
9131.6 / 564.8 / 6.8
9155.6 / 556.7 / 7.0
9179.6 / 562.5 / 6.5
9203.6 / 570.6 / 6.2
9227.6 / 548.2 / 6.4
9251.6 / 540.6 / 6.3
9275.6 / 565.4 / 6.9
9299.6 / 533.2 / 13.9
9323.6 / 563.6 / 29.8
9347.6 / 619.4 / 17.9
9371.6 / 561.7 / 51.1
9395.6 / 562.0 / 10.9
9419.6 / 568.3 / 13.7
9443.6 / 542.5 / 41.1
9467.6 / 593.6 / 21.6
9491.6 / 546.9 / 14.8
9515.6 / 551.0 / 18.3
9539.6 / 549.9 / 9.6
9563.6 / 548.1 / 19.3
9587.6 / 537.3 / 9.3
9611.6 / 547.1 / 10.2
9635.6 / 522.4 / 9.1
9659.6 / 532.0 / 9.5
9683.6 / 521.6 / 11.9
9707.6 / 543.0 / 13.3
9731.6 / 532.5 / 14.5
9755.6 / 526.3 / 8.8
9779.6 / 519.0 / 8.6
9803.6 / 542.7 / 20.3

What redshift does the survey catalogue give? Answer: 0.000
